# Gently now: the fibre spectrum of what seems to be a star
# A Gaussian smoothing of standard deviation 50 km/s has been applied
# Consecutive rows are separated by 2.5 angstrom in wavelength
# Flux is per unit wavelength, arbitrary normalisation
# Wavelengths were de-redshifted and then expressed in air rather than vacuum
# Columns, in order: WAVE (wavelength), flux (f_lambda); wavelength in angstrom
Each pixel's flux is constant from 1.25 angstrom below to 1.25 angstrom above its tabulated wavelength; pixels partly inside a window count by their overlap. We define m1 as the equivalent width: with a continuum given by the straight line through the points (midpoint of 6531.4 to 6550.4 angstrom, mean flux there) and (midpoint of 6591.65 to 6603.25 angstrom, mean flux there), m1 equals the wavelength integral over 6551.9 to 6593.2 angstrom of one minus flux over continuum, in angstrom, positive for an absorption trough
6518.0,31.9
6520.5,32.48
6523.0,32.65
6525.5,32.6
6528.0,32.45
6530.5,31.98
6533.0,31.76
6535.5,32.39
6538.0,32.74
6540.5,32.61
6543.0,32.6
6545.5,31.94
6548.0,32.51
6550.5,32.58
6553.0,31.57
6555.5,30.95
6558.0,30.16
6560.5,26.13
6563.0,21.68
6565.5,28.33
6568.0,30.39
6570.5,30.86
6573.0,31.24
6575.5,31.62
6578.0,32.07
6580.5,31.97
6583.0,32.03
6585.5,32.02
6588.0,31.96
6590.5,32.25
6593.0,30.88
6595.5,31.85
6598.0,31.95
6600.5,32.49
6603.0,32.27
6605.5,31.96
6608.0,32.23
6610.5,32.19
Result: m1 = 2.24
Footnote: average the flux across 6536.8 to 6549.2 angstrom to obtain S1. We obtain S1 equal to 32.5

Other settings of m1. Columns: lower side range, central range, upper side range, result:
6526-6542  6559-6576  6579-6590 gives 1.9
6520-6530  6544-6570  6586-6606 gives 2.1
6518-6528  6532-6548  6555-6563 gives -1.1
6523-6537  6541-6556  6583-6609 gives 0.0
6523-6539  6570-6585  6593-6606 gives 0.2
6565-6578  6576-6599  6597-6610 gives -0.3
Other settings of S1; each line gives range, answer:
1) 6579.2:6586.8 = 32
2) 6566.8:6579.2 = 31.2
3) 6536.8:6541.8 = 32.7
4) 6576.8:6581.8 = 32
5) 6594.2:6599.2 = 31.9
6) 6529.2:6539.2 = 32.2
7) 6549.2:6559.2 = 31.3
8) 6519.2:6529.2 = 32.5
